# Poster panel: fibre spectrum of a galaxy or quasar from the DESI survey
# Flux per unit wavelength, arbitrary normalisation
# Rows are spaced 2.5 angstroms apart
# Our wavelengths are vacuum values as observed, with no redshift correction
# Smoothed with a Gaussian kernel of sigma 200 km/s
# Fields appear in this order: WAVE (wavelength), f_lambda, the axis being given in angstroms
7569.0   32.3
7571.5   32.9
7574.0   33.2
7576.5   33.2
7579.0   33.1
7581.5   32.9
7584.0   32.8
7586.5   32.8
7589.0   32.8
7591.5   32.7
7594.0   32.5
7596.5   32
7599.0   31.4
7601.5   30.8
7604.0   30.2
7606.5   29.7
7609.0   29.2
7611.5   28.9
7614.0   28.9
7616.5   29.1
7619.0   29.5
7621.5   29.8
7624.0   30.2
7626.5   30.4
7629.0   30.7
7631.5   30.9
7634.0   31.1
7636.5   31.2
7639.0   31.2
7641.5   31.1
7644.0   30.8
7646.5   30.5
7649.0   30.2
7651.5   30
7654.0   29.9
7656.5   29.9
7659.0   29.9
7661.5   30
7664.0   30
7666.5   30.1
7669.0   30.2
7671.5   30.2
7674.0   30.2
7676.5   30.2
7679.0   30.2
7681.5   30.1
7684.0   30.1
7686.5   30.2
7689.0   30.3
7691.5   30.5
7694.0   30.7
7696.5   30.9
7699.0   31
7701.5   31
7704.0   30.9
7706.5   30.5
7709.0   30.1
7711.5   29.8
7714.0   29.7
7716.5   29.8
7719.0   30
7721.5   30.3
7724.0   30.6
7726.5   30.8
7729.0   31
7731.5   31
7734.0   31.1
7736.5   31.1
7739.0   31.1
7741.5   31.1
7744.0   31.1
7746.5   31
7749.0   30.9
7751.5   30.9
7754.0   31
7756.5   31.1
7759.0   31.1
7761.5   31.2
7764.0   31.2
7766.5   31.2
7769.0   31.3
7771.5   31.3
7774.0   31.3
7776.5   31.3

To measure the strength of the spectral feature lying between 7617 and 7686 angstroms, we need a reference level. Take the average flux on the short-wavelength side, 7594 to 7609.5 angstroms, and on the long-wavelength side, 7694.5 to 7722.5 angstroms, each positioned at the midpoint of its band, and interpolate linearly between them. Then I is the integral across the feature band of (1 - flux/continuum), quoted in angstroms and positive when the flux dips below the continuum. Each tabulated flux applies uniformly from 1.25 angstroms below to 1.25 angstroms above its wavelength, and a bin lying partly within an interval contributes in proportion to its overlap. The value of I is 0.6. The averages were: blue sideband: 30.8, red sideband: 30.4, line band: 30.3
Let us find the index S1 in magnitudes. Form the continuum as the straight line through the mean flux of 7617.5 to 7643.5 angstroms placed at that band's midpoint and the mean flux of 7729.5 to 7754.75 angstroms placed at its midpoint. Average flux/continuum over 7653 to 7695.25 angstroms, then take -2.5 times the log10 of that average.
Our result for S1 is 0.02 mag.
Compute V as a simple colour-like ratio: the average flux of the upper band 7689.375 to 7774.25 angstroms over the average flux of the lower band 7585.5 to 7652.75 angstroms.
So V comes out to 1.00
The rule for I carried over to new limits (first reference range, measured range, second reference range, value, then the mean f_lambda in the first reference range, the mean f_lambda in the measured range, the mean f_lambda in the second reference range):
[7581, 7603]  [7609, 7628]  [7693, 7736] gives 1.4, 32.3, 29.5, 30.6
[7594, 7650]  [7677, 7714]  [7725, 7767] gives 0.4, 30.4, 30.4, 31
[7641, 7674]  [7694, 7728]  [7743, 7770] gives 0.3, 30.2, 30.4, 31.1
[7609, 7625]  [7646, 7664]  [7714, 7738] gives -0.1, 29.4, 30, 30.6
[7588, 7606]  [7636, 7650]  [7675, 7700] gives 0.1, 31.7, 30.8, 30.4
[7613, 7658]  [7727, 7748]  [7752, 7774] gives 0.0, 30.3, 31.1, 31.2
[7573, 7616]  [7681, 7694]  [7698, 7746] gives 0.2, 31.5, 30.3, 30.6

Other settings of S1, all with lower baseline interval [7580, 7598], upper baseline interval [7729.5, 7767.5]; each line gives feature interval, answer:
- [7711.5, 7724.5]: 0.05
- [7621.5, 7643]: 0.05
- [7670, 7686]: 0.06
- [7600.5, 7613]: 0.10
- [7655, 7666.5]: 0.07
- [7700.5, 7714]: 0.04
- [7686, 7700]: 0.03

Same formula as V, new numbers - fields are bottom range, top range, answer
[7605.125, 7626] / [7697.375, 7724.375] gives 1.03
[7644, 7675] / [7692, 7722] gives 1.01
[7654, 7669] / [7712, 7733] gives 1.01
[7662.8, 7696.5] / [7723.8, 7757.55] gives 1.02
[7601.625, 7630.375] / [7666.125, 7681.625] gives 1.01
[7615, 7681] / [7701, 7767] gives 1.02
